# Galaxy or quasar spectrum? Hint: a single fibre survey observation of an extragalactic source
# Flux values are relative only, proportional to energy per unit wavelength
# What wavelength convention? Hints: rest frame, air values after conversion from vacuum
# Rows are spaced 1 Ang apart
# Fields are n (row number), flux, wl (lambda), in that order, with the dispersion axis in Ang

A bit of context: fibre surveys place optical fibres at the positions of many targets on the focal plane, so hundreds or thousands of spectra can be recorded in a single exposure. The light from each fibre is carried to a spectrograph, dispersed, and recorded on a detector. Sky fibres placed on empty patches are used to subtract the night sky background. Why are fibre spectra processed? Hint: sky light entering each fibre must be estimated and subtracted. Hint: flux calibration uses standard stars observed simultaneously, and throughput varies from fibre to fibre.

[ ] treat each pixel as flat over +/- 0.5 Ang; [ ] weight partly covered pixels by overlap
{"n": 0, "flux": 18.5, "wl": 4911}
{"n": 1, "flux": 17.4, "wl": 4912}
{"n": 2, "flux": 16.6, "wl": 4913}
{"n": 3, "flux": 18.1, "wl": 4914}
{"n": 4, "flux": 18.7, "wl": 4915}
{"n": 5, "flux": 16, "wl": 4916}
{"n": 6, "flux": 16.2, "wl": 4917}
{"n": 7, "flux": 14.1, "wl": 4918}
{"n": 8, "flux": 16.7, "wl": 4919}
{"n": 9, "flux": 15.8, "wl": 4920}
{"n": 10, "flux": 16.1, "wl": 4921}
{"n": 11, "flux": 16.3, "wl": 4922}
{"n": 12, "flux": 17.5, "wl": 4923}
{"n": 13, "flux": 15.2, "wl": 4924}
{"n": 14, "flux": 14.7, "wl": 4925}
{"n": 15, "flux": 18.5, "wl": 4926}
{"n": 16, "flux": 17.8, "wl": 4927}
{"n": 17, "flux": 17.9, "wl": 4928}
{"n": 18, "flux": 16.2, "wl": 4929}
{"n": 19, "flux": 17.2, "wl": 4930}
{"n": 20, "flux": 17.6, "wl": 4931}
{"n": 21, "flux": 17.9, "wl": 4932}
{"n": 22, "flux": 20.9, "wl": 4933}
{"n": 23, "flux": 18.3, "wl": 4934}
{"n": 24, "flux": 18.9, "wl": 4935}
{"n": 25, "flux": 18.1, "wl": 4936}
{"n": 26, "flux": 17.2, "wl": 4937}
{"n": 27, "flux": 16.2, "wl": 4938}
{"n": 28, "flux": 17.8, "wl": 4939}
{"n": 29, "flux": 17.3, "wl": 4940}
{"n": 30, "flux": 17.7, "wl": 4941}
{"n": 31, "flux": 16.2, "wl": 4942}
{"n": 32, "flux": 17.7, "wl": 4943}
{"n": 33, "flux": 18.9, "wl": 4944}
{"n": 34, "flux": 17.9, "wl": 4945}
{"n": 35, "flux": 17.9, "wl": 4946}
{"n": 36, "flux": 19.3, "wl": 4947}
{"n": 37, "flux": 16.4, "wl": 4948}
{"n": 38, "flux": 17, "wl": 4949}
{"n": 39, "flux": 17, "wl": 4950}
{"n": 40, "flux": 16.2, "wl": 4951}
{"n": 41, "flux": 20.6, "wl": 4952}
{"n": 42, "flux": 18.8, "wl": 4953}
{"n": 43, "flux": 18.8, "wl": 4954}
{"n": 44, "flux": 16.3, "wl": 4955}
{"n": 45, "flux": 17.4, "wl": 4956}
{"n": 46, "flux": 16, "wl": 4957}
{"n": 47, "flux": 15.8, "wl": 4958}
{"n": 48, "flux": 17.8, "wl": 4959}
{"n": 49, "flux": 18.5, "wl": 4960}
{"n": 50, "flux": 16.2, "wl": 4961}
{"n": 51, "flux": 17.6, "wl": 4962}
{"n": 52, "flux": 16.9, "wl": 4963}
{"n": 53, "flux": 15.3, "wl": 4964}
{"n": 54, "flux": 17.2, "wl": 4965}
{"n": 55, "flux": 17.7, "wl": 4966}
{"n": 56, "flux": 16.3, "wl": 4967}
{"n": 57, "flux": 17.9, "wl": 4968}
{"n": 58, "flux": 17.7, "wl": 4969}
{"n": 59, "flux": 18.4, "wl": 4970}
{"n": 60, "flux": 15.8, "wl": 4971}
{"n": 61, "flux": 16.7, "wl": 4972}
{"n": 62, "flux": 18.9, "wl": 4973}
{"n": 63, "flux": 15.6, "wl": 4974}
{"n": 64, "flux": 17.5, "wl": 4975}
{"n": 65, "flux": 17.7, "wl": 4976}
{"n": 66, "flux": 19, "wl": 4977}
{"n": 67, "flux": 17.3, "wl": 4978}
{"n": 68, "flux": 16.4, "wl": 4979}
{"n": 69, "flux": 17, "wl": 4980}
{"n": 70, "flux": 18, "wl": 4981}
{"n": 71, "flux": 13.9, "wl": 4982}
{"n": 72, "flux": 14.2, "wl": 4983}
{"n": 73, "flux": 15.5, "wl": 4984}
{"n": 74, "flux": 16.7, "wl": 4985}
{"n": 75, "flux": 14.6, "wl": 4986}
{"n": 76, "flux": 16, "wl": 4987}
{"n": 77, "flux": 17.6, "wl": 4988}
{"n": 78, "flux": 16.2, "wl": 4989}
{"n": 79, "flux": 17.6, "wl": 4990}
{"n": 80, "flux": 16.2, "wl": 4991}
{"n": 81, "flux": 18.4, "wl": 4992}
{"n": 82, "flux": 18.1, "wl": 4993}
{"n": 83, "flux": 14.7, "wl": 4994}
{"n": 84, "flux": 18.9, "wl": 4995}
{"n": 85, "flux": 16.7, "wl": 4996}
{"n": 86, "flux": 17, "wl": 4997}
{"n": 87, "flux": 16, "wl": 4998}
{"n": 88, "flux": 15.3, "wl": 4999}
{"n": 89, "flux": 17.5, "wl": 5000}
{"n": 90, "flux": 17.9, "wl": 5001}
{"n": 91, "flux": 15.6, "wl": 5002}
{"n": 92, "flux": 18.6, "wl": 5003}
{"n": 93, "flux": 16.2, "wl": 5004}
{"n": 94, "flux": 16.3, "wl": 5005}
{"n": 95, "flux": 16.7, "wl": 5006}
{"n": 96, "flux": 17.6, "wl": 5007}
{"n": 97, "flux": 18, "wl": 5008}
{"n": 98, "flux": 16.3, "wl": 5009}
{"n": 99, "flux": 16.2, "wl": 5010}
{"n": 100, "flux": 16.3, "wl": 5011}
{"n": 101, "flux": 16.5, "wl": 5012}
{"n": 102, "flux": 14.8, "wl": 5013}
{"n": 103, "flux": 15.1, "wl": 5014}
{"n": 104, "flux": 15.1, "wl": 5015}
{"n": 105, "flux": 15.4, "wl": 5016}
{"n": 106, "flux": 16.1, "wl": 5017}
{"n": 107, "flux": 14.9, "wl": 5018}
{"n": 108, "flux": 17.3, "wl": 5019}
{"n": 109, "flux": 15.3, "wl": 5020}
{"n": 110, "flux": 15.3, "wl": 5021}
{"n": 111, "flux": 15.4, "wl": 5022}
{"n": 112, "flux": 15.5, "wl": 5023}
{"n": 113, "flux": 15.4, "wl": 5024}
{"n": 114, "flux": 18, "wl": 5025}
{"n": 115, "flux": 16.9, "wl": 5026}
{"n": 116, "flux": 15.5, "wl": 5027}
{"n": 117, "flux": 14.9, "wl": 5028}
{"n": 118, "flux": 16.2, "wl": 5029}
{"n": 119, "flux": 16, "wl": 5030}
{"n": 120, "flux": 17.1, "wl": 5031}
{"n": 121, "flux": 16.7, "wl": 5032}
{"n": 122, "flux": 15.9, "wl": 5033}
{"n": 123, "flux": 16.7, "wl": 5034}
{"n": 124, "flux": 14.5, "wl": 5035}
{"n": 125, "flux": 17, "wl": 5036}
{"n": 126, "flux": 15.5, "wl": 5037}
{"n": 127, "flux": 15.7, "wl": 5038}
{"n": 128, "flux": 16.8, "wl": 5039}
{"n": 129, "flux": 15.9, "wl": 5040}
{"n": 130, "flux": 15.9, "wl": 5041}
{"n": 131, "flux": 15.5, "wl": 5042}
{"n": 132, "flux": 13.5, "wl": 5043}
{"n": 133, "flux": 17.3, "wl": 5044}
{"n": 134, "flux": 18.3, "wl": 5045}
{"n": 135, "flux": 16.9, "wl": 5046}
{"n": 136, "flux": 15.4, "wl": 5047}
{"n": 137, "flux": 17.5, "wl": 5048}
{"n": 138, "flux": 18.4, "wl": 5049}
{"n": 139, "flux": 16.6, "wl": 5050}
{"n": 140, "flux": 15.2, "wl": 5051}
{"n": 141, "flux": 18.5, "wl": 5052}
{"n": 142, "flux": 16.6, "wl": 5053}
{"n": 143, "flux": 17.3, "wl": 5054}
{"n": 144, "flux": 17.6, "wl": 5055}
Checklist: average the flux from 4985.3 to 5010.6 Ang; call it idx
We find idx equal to 16.8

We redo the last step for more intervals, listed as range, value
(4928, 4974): 17.5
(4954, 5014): 16.8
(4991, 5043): 16.3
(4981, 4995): 16.3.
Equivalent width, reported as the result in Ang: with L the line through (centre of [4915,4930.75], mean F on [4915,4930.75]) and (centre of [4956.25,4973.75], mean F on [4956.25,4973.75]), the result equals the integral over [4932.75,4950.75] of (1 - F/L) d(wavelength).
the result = -1.1 Ang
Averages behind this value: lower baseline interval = 16.5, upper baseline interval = 17.1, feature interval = 17.8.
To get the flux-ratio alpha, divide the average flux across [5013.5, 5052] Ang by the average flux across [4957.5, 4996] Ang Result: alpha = 0.95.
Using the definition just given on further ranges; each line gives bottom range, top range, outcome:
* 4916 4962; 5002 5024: 0.93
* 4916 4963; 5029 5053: 0.95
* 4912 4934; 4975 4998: 0.98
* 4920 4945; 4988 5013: 0.97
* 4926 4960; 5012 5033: 0.90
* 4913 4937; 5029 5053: 0.96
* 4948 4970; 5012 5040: 0.92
